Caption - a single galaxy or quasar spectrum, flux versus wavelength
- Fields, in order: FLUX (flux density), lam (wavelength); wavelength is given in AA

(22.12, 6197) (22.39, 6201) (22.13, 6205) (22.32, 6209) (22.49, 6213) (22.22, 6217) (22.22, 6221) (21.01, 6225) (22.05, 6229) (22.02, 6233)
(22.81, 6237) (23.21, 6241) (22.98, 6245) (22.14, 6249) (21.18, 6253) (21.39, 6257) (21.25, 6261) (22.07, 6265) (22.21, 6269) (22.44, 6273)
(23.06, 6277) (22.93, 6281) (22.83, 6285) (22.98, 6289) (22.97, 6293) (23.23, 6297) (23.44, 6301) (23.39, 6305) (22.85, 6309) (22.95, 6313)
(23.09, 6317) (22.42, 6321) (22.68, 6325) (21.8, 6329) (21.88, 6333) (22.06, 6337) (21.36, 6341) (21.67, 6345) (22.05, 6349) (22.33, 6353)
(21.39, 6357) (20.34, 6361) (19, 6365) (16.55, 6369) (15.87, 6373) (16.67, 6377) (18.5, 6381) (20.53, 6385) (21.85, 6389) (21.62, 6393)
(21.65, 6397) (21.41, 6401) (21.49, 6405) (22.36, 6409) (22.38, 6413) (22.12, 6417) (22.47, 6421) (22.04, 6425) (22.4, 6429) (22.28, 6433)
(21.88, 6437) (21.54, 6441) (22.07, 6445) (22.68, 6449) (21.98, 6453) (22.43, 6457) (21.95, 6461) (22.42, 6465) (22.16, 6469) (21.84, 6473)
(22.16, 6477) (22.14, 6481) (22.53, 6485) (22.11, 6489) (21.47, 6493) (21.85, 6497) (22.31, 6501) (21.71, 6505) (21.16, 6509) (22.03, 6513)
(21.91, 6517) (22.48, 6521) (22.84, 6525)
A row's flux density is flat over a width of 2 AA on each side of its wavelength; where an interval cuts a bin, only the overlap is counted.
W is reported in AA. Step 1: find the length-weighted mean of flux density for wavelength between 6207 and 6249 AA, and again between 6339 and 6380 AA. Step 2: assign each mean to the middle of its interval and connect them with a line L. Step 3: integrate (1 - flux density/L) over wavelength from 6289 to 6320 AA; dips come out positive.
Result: -3.4 AA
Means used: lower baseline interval 22.3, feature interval 23.1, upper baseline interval 19.7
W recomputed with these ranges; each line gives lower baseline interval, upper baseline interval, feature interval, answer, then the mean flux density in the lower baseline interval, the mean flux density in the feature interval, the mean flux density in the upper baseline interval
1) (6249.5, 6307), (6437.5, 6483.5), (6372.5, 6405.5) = 3.3 AA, 22.5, 20.1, 22.1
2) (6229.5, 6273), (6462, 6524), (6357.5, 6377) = 3.5 AA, 22.1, 18.1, 22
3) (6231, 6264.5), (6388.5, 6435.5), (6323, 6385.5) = 5.0 AA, 22.1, 20.3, 22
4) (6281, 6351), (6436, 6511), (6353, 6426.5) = 6.0 AA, 22.6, 20.5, 22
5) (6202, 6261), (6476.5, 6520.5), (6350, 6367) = 0.9 AA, 22.1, 20.8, 22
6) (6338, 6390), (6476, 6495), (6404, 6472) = -3.1 AA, 19.9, 22.2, 22.1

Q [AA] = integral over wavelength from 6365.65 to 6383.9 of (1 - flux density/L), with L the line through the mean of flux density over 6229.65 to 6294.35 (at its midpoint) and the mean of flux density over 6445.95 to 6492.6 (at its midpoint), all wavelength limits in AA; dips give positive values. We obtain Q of 4.1 AA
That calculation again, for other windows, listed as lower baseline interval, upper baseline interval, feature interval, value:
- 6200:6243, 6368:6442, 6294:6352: -2.7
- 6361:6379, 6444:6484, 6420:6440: -1.7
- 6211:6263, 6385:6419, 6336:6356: 0.0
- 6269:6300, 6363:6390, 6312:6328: -1.2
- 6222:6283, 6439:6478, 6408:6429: -0.1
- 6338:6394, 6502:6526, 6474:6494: -0.5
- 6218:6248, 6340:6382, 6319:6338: -1.8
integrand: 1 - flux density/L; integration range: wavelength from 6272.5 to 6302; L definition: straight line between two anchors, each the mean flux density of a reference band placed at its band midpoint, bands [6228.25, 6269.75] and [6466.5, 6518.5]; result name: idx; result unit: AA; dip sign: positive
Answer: -1.2 AA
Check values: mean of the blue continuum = 22.1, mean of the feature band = 23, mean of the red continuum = 22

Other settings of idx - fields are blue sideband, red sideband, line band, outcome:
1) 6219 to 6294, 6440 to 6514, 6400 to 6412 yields 0.15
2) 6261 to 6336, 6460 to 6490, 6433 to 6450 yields 0.18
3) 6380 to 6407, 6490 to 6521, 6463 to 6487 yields -0.64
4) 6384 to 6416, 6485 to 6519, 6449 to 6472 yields -0.44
